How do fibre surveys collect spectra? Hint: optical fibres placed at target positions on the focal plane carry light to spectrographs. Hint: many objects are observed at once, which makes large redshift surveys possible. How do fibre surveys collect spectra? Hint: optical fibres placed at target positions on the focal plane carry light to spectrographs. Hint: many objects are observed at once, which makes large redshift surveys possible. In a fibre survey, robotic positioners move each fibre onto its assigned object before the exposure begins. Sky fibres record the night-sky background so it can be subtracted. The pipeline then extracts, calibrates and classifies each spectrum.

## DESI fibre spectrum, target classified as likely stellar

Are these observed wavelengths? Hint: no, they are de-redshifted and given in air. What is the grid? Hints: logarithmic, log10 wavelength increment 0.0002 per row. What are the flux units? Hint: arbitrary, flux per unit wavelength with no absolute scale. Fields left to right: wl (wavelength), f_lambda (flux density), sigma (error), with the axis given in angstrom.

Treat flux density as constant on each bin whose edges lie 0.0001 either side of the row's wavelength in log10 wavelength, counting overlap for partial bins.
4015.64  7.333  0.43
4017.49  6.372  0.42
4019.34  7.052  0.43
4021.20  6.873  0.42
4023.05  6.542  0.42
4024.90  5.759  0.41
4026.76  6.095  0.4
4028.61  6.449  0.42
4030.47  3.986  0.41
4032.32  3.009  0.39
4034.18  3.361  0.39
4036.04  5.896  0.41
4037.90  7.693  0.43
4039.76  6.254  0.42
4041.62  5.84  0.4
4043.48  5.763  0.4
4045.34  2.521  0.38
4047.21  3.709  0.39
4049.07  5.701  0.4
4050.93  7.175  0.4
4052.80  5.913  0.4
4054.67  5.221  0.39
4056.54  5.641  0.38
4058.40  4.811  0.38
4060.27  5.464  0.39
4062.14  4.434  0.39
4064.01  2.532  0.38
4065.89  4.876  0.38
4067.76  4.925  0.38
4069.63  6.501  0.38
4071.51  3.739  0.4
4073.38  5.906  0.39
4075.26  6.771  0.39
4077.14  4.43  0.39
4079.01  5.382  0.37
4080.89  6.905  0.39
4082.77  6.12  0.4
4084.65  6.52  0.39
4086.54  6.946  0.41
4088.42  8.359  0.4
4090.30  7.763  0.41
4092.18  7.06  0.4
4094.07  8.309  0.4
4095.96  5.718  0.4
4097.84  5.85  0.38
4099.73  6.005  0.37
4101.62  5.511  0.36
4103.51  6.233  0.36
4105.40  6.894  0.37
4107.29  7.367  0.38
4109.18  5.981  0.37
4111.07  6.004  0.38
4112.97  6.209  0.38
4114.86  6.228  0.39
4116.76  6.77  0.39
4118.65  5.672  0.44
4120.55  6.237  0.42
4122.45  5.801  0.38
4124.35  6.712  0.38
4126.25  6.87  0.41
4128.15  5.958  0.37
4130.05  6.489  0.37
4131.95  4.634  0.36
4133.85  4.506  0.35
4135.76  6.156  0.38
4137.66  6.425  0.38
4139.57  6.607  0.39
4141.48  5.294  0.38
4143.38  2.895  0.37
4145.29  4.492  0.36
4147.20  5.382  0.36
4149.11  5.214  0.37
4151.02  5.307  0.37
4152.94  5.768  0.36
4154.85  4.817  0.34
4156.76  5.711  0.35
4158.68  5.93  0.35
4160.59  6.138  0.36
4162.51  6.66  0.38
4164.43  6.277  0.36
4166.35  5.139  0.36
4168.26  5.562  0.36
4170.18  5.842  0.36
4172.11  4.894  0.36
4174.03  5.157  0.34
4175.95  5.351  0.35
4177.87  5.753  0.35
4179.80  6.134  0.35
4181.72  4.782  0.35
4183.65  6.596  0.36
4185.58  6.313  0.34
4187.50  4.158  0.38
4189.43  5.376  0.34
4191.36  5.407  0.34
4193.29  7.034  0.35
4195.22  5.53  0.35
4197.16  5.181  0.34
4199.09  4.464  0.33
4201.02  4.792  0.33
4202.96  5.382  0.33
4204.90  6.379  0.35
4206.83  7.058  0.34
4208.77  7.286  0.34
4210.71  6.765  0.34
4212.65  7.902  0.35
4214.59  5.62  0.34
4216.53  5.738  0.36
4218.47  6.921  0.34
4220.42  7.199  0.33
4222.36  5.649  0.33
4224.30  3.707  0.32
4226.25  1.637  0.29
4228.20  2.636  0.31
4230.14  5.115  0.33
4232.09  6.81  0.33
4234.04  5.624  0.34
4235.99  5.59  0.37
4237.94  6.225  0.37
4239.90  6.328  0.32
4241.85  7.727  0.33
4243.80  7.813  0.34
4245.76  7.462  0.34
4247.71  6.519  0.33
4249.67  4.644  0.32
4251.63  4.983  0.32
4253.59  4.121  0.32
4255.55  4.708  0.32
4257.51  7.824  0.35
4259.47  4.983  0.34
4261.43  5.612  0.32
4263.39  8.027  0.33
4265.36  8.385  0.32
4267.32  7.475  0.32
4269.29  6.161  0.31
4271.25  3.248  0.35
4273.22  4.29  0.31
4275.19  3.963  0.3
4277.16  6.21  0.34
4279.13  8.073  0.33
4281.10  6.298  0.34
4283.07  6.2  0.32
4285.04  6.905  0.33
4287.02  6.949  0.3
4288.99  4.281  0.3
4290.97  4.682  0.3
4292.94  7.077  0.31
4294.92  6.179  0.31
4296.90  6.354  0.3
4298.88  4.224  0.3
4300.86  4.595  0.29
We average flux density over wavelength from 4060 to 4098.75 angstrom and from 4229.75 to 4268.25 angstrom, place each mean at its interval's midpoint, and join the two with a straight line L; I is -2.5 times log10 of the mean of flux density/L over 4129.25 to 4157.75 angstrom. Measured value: 0.15 mag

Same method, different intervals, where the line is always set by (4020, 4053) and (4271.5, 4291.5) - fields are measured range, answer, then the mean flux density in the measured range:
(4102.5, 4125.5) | -0.145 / 6.34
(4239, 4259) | -0.091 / 6.18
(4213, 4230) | 0.132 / 5.01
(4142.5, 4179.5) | 0.039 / 5.4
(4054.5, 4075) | 0.112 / 4.96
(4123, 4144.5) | -0.021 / 5.68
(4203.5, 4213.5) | -0.233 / 6.99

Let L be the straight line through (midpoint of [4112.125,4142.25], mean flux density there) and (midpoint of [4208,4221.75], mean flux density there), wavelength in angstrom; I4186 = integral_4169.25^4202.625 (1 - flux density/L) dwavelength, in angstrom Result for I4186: 5.4 angstrom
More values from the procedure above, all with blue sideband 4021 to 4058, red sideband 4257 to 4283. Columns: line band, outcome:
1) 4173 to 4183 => 0.7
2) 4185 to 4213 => 0.3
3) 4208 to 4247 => 0.3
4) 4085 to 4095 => -3.6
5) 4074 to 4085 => -0.9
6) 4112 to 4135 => -1.2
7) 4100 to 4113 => -1.5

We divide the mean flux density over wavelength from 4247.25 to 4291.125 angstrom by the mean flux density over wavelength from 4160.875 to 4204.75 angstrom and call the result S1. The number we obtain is 1.05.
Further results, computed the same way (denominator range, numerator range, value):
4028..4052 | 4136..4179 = 1.06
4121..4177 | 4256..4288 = 1.12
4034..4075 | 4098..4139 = 1.17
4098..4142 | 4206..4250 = 0.98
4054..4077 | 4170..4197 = 1.10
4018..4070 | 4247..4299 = 1.10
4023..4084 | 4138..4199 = 1.04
